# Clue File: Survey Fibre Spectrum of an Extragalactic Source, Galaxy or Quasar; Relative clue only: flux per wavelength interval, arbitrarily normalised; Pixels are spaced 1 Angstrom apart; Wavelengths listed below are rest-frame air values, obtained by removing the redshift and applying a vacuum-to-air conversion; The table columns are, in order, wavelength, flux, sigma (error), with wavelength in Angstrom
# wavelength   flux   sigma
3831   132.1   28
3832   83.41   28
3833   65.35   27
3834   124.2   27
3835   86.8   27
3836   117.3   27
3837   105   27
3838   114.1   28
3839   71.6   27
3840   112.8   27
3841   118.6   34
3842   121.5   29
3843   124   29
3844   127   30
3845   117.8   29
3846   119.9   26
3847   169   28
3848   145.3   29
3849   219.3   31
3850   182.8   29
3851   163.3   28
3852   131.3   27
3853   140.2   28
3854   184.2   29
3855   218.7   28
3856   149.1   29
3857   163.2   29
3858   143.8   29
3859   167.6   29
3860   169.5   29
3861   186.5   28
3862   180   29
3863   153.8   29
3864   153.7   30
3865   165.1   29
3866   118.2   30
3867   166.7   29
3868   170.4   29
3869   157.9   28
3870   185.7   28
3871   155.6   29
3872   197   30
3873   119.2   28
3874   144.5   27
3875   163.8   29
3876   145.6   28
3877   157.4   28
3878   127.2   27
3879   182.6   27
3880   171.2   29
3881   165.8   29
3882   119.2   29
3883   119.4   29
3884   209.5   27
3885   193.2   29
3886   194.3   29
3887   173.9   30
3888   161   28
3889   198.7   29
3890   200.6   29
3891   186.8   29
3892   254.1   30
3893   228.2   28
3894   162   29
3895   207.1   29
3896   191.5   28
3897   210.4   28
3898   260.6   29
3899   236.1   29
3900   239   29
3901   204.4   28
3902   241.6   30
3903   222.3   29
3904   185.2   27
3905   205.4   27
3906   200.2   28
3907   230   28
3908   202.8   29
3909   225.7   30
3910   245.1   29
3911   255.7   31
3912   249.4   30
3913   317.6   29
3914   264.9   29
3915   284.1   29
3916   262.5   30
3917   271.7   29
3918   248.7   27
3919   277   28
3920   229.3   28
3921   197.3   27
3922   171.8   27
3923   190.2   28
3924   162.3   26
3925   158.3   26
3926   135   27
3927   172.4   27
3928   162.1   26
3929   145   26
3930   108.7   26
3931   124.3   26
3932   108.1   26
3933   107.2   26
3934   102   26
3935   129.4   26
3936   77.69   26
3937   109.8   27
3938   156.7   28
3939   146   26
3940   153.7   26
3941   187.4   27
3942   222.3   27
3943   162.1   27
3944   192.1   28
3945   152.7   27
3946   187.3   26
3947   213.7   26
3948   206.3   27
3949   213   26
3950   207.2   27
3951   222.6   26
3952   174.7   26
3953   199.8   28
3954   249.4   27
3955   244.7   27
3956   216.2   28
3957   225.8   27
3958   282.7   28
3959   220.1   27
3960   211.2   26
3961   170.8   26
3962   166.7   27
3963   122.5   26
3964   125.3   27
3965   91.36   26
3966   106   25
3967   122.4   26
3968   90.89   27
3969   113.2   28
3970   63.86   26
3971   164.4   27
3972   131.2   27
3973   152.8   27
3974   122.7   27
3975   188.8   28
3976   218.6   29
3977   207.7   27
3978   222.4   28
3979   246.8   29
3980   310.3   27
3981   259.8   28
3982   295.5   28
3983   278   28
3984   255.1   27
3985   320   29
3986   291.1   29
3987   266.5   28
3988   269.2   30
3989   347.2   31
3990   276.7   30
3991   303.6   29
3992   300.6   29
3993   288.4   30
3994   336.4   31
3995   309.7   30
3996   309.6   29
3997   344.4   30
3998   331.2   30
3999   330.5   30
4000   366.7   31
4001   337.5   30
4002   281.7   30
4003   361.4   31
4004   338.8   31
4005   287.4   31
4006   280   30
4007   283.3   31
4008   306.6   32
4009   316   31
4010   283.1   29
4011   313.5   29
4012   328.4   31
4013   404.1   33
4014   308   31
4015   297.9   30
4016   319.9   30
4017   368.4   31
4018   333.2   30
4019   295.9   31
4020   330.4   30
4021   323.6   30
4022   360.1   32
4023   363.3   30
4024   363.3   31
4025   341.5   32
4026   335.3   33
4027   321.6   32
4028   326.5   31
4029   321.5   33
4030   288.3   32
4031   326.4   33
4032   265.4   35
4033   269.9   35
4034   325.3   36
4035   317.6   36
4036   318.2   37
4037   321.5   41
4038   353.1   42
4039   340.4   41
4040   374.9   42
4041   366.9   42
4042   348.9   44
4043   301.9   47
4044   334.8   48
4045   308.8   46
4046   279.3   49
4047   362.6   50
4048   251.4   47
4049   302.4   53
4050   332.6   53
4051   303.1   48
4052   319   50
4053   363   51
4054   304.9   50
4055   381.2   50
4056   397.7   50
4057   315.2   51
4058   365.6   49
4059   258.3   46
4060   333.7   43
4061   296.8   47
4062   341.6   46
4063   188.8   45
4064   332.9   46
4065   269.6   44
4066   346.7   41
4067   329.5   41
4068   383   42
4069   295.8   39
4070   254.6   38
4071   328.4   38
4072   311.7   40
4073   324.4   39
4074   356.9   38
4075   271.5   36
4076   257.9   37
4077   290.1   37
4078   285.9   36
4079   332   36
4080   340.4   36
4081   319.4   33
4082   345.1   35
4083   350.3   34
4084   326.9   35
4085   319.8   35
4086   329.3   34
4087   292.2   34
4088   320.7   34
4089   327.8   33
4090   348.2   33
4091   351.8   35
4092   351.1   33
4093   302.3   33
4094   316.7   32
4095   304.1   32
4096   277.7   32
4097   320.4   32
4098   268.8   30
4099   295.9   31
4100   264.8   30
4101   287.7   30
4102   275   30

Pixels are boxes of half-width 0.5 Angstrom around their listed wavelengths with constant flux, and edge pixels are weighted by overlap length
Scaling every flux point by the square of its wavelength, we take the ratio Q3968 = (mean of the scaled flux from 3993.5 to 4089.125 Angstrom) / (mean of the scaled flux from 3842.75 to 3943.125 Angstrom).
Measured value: 1.92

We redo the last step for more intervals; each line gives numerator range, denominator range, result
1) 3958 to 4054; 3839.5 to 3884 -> 1.96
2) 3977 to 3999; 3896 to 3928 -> 1.36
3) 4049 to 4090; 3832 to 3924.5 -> 1.95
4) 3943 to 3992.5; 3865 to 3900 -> 1.22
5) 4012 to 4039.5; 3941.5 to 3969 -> 1.85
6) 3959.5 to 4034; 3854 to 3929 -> 1.48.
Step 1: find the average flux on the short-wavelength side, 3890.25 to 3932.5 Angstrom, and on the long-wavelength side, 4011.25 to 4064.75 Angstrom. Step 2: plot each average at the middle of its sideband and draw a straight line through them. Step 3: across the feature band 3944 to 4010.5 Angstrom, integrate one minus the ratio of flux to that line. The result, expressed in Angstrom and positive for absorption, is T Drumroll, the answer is 8.46 Angstrom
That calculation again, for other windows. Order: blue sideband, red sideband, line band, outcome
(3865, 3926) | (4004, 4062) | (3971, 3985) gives 2.60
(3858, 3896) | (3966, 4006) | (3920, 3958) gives 8.22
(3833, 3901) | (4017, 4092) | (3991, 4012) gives -2.91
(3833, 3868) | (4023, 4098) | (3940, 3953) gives 1.79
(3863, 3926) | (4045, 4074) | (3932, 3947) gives 5.26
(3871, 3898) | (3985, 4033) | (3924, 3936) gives 5.11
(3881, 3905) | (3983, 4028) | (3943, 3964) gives 4.96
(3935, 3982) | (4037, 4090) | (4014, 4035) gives -4.34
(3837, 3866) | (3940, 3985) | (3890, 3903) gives -4.00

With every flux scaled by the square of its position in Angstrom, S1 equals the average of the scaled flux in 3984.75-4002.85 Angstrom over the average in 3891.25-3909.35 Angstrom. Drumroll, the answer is 1.51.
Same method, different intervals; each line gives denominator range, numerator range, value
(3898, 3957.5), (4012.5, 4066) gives 1.74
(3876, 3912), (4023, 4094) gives 1.75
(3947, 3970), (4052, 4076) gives 1.87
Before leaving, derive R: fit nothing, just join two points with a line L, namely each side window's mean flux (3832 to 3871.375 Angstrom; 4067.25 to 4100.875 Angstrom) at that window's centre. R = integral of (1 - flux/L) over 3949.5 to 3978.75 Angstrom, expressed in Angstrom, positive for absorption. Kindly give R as 6.65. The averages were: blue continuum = 144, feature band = 174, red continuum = 314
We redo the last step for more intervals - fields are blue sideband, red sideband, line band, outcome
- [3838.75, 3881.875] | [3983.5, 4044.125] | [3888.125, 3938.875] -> 2.60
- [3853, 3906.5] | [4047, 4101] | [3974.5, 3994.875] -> -1.71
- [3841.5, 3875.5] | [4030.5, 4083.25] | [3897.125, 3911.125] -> -2.09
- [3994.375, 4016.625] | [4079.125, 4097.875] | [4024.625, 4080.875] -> 0.72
